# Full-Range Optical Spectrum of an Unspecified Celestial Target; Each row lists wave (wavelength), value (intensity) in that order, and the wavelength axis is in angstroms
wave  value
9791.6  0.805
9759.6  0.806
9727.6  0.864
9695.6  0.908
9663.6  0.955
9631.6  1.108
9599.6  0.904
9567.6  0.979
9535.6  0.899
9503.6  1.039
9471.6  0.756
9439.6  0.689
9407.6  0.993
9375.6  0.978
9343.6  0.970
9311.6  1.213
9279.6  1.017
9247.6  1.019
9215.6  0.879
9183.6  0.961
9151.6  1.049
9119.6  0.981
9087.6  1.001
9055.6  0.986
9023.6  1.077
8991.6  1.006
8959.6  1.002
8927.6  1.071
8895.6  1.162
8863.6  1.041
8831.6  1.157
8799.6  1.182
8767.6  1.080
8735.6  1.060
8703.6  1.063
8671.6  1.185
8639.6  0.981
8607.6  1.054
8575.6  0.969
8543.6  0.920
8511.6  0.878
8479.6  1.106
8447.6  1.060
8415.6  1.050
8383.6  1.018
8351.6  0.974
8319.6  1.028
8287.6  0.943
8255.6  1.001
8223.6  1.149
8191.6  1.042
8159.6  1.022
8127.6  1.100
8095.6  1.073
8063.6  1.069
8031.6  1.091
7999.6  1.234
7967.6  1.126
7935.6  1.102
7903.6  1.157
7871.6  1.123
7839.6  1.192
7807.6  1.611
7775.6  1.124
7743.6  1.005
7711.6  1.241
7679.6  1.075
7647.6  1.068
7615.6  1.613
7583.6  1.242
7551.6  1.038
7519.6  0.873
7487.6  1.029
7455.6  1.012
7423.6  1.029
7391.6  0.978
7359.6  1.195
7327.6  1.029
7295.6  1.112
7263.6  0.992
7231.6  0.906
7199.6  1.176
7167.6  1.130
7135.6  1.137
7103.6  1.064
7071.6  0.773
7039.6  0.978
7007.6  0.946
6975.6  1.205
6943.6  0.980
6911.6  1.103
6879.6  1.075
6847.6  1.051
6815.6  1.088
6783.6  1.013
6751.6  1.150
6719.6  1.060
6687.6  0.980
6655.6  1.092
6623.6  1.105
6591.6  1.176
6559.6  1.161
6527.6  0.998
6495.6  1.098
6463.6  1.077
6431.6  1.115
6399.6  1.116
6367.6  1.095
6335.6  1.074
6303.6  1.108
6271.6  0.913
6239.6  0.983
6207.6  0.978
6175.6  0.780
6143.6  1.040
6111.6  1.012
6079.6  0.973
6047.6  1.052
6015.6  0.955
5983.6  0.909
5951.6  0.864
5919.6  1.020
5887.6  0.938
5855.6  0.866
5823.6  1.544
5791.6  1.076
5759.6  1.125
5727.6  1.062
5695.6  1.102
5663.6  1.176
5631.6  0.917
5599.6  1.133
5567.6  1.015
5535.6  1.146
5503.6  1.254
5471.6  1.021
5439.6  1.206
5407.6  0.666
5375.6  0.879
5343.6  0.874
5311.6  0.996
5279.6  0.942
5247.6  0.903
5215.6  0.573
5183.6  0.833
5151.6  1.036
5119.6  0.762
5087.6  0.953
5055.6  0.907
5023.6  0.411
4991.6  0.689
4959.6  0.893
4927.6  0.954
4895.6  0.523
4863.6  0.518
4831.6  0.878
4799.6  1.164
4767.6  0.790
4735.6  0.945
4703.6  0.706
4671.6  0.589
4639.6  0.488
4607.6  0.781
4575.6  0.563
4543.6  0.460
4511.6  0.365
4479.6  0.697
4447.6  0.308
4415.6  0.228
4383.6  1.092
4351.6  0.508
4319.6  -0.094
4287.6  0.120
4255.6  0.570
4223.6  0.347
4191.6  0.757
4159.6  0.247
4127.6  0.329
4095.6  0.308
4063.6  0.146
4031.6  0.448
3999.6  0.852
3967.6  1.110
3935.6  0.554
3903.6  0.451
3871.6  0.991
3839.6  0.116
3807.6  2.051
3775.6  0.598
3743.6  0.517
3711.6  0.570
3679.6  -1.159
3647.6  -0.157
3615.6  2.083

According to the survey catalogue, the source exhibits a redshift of 0.191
